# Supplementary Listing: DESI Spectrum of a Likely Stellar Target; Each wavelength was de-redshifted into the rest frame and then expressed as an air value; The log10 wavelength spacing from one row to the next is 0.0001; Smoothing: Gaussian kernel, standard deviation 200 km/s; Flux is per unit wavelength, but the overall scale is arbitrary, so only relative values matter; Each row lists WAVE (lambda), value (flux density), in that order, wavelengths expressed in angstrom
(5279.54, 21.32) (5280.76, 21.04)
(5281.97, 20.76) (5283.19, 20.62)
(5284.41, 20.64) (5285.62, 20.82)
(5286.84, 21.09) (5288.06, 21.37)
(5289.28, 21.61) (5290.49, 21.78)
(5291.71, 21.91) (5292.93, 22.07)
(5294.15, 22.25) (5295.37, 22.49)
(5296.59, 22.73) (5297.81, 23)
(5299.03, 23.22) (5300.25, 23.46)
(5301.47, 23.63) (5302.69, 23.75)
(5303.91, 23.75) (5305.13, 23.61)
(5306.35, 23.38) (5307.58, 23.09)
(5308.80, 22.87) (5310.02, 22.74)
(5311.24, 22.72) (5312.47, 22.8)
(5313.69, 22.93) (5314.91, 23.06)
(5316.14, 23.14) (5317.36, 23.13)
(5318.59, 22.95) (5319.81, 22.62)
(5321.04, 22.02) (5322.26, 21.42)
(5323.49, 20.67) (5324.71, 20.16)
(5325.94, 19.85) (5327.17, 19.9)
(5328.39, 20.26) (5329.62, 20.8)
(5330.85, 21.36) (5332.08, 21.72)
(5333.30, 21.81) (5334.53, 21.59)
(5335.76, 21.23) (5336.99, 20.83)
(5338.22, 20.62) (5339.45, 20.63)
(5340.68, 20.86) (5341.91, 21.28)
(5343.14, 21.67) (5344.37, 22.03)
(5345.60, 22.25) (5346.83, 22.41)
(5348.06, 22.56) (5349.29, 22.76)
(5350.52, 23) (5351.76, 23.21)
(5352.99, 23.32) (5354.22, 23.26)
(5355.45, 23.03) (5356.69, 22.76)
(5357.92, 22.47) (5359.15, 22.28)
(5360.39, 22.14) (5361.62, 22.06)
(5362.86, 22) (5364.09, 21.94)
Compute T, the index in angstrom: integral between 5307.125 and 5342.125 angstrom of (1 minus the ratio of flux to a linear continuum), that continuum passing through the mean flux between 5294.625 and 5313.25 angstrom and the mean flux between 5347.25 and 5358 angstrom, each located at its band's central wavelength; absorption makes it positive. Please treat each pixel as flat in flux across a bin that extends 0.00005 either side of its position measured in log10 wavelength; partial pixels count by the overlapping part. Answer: 2.08 angstrom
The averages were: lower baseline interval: 23.1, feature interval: 21.7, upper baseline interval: 22.9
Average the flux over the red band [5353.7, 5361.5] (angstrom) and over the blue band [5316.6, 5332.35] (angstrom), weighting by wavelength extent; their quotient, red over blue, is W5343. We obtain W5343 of 1.06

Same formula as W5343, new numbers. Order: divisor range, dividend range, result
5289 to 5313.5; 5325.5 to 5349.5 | 0.93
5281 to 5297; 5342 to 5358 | 1.05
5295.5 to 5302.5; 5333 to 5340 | 0.91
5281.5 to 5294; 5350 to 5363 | 1.07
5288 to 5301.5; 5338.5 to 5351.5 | 0.98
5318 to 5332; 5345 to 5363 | 1.07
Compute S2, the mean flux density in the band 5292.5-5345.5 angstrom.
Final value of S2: 22.1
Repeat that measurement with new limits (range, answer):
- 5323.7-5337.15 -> 20.9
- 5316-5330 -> 21.4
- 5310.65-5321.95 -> 22.8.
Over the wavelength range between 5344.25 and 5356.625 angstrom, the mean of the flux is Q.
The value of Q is 22.8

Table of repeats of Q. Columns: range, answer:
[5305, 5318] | 23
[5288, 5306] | 22.8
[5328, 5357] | 21.9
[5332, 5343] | 21.2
